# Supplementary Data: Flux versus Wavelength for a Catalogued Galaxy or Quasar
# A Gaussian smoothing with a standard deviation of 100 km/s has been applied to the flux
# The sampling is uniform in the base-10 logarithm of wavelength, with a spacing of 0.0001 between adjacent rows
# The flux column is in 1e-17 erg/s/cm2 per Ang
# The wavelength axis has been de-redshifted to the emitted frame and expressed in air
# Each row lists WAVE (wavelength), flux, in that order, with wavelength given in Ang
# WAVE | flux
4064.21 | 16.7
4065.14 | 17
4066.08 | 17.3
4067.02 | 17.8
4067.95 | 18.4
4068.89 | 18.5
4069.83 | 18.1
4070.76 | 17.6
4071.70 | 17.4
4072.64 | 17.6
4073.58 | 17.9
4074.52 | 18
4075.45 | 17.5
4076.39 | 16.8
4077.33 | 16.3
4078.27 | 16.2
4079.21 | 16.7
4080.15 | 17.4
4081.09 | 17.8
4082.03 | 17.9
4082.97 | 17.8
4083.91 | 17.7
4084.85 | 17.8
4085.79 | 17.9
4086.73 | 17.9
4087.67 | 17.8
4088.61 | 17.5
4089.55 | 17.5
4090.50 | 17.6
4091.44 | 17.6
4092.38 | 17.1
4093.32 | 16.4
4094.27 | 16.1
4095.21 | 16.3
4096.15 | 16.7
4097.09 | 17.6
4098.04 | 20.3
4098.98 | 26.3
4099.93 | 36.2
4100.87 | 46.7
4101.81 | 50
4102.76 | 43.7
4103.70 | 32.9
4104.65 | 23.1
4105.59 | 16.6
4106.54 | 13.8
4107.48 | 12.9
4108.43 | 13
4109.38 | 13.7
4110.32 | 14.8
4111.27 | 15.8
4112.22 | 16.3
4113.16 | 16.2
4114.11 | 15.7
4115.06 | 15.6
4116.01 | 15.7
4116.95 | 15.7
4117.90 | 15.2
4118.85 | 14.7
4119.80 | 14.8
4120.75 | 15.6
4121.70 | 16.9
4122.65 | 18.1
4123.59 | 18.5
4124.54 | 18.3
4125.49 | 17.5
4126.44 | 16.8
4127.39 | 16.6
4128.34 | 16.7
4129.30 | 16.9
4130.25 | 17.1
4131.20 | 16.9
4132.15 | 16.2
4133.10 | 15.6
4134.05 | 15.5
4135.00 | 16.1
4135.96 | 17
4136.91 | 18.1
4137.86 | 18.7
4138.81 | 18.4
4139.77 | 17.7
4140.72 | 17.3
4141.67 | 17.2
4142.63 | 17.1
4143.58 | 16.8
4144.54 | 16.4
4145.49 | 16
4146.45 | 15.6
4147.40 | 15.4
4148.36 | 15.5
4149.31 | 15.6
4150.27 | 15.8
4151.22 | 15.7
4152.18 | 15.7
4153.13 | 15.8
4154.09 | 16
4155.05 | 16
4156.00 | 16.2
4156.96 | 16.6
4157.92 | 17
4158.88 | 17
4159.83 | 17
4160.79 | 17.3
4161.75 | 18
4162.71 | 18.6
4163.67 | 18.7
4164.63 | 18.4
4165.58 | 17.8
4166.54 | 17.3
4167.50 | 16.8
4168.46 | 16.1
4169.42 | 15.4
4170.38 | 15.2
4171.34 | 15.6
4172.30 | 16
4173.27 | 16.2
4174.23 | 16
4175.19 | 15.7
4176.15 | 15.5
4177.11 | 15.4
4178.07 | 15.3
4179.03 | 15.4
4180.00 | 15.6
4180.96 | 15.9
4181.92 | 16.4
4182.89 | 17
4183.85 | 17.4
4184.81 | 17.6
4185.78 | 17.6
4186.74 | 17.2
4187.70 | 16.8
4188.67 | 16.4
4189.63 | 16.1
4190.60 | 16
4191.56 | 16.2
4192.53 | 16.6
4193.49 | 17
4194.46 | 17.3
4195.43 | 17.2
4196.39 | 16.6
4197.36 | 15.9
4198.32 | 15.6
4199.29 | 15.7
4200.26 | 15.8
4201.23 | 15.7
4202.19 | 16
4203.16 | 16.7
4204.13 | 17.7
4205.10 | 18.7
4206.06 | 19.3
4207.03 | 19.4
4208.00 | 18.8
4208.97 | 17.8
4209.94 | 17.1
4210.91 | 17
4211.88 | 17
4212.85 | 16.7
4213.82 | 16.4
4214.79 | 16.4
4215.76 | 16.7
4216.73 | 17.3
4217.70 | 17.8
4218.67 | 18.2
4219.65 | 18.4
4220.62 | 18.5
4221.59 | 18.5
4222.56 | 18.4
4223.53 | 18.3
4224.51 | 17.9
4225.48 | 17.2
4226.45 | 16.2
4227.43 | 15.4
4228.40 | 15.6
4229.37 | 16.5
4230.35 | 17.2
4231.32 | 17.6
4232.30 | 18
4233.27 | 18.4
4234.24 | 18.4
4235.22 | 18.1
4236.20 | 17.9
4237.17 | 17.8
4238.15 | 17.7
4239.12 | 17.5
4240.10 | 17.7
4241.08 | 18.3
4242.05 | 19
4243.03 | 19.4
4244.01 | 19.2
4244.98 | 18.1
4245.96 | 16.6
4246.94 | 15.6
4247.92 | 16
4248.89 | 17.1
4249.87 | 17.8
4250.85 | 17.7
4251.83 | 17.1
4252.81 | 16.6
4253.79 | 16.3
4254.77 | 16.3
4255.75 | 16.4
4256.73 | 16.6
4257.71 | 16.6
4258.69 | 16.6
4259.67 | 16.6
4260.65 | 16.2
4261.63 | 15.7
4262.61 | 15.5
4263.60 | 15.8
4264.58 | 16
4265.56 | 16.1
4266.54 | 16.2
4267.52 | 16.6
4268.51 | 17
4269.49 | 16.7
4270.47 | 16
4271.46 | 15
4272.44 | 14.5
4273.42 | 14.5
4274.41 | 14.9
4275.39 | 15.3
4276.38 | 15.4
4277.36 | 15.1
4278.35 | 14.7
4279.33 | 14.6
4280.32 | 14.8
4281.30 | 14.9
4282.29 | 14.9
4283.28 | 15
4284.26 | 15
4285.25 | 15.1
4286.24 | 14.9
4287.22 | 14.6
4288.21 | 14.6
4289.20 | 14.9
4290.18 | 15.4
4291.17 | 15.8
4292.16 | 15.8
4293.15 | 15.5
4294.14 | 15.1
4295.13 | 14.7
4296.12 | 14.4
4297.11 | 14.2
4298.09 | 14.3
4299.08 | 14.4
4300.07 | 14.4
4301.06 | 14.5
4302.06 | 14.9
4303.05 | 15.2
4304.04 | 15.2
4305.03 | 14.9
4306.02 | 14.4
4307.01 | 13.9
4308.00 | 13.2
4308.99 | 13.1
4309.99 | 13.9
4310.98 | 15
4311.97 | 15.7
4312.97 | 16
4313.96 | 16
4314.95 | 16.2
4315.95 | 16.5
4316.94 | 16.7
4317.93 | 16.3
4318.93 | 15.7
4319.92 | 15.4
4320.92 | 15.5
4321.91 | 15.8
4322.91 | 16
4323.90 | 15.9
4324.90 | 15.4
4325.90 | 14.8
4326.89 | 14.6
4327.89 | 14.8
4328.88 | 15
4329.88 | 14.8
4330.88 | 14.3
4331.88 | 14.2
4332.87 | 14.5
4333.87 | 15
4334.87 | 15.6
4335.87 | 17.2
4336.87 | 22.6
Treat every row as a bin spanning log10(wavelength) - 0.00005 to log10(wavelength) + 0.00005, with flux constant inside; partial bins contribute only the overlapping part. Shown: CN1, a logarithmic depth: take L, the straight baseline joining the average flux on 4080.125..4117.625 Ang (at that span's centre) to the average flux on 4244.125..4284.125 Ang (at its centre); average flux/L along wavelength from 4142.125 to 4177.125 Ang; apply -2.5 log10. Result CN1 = 0.14 mag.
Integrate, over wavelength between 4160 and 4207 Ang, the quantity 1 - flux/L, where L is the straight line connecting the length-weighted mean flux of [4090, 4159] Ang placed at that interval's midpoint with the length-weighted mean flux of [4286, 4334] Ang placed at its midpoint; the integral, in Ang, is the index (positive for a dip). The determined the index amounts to 1.7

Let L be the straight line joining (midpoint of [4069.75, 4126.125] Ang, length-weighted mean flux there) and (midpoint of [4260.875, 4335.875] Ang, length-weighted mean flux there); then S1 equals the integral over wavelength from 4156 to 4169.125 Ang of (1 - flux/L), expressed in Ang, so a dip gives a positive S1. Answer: 0.3 Ang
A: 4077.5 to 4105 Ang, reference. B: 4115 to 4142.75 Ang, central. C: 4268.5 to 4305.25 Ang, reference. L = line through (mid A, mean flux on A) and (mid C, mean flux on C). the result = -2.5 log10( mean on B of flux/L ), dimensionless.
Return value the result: 0.23 mag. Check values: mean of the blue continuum 22.1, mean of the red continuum 15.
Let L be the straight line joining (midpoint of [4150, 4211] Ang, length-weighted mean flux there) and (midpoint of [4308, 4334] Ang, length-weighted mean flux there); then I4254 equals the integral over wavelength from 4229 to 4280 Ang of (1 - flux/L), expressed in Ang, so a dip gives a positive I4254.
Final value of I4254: -2.4 Ang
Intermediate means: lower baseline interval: 16.7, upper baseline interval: 15.2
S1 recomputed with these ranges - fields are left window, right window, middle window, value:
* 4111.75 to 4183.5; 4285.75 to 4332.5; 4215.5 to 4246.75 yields -4.0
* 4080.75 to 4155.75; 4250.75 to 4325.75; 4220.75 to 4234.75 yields -0.8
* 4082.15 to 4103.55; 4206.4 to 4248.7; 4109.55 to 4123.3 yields 3.8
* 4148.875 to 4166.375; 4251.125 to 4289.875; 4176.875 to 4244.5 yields -3.9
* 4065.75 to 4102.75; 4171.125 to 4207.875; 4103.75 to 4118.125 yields 2.3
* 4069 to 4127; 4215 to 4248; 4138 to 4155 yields 2.0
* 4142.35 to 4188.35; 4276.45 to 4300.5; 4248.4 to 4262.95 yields -1.2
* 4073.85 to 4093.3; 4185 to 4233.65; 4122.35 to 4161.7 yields 1.3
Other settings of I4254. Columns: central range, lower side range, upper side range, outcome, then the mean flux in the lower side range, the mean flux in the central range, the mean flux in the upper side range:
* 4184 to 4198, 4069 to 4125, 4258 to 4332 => 0.4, 19.1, 16.8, 15.2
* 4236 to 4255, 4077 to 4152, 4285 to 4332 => -1.6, 18.4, 17.5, 15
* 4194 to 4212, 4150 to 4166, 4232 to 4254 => 0.2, 16.9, 17.1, 17.7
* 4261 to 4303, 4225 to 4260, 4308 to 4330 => 2.8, 17.3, 15.2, 15.4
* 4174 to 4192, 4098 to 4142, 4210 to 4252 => 2.0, 19.4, 16.3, 17.5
